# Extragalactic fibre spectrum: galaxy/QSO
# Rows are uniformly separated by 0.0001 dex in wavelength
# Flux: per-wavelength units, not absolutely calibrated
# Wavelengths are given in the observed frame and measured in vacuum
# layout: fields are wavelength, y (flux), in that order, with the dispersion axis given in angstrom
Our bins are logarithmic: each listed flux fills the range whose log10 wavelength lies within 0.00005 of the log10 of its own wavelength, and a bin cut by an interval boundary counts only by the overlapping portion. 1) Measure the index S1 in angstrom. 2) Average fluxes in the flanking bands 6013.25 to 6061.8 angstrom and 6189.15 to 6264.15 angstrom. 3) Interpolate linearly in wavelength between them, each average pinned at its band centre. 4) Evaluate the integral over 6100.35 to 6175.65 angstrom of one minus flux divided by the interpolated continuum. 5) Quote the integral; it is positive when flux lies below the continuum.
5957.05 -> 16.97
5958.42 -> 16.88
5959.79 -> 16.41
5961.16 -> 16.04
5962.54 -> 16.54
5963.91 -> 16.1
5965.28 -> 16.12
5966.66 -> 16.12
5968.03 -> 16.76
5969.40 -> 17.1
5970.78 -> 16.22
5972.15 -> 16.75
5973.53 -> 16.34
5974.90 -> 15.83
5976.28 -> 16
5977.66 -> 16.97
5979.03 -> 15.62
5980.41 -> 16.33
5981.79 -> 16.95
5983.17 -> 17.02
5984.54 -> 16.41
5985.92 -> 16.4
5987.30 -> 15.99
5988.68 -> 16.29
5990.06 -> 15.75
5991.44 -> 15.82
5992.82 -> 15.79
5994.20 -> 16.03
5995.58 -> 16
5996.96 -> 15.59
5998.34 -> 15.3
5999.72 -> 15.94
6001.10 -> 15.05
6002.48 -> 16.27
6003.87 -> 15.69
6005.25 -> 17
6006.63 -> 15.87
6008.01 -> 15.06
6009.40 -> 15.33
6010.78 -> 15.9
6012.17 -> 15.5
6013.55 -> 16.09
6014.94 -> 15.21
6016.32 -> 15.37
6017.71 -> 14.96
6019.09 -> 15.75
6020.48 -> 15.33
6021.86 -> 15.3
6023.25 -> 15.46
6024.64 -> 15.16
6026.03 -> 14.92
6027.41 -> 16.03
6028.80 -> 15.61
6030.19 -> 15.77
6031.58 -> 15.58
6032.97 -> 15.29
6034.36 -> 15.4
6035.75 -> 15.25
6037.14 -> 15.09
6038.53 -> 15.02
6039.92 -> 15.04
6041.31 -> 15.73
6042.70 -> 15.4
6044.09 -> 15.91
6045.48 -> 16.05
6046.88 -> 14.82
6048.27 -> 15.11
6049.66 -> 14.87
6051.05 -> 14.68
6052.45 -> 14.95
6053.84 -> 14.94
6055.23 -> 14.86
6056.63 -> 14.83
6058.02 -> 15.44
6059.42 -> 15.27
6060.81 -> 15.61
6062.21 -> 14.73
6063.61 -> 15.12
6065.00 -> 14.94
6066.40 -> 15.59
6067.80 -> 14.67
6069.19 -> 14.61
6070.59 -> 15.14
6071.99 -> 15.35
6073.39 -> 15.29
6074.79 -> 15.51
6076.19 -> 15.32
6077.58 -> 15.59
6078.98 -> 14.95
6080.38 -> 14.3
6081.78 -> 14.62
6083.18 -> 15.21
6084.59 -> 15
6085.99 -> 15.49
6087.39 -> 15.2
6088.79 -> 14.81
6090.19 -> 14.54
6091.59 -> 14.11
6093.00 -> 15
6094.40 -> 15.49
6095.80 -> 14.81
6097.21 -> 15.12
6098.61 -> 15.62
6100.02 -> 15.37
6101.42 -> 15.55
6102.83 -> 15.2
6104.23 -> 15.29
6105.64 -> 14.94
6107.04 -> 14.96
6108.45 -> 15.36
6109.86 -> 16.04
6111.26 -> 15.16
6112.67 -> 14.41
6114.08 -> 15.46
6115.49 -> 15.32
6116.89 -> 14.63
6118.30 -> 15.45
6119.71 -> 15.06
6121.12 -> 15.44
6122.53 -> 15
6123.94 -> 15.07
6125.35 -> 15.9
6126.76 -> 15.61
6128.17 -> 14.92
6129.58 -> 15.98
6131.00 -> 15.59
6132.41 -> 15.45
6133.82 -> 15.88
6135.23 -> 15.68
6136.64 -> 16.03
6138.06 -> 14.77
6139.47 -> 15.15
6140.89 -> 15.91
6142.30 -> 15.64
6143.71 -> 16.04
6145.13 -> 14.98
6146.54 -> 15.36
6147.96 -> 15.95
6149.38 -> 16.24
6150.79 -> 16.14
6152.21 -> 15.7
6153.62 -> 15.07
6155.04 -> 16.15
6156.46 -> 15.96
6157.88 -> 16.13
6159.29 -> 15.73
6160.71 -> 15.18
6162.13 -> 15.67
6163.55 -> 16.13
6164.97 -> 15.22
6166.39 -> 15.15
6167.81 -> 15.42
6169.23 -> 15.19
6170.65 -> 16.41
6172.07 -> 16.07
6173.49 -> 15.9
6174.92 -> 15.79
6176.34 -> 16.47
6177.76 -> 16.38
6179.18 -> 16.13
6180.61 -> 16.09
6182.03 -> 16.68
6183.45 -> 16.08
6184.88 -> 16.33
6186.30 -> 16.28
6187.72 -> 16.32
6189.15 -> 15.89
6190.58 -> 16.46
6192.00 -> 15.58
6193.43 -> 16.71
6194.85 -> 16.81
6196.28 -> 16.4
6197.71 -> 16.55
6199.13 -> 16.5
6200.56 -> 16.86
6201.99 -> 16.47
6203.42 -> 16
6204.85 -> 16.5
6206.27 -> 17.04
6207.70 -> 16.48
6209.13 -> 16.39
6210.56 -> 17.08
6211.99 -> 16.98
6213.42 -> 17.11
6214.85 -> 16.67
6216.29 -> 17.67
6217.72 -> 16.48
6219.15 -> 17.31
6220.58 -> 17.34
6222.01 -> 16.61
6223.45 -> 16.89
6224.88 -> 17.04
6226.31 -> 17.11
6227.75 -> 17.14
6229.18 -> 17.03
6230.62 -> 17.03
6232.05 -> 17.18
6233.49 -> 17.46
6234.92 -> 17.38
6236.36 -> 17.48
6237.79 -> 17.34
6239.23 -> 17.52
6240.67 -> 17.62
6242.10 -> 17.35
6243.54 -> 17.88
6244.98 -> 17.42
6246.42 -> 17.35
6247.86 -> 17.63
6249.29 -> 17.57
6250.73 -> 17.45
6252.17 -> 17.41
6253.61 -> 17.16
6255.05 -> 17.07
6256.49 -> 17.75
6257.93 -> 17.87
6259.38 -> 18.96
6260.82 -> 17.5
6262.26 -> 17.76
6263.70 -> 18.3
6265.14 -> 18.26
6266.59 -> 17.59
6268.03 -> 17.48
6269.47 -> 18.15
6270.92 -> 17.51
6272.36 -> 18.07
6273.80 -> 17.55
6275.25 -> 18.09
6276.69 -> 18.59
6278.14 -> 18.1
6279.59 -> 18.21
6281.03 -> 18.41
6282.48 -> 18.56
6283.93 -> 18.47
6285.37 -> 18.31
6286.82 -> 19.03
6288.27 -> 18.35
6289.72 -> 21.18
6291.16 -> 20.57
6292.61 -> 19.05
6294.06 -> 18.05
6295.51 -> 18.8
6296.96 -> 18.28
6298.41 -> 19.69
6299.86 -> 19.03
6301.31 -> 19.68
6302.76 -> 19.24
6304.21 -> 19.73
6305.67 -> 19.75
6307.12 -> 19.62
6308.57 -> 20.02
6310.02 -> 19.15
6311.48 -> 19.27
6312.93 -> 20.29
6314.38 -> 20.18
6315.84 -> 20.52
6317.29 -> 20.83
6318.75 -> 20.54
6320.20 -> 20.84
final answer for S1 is 3.47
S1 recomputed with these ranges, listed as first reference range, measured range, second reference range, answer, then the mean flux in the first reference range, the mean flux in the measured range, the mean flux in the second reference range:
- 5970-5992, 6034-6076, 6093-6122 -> 1.3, 16.3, 15.2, 15.2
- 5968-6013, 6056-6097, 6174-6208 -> 2.9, 16.1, 15.1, 16.4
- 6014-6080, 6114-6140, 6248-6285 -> 1.3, 15.3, 15.4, 17.9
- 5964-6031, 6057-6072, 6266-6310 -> 1.3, 15.9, 15.1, 18.8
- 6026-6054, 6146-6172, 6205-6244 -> 1.2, 15.3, 15.7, 17.1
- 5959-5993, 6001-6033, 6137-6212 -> 1.3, 16.3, 15.6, 16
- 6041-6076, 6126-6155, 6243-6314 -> 1.4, 15.2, 15.6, 18.5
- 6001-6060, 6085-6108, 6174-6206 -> 1.0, 15.4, 15.1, 16.3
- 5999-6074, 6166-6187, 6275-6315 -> 1.7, 15.4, 16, 19.1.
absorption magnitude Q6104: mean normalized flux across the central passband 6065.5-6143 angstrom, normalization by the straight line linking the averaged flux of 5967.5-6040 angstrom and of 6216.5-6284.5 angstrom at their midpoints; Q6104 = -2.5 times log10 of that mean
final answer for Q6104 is 0.09 mag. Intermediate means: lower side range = 15.8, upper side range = 17.6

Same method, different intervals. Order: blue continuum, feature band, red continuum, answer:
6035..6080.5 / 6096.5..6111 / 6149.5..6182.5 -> 0.01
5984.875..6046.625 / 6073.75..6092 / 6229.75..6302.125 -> 0.09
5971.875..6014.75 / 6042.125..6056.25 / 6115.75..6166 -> 0.05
